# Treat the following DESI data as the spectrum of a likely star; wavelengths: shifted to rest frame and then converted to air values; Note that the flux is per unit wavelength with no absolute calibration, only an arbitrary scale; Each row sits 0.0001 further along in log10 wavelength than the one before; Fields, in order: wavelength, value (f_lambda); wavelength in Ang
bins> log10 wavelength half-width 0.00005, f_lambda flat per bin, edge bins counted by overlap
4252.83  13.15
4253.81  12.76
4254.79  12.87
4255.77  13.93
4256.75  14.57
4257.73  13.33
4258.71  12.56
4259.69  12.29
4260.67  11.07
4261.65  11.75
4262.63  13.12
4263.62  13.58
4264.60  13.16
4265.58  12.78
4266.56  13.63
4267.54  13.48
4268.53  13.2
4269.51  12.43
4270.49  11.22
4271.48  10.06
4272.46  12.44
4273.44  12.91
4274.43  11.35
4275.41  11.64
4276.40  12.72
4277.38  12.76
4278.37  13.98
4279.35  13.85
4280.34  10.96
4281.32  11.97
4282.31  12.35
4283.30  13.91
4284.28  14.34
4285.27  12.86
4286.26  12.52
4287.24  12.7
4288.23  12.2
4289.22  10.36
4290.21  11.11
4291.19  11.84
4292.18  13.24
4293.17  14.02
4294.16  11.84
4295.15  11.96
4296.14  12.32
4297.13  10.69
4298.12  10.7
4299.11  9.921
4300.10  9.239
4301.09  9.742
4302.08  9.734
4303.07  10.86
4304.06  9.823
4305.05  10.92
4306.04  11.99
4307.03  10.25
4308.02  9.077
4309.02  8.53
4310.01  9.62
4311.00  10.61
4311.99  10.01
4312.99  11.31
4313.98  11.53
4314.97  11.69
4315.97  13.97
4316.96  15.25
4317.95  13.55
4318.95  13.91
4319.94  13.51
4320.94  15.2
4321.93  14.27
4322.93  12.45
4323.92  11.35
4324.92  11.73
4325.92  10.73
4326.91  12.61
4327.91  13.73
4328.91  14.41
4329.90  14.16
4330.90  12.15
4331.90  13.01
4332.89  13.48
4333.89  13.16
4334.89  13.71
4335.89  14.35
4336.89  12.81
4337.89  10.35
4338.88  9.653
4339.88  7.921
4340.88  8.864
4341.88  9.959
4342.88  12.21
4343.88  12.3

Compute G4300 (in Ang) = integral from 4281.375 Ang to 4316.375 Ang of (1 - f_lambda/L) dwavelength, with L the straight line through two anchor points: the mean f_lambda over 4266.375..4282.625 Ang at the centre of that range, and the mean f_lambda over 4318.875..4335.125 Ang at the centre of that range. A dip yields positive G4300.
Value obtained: 3.7 Ang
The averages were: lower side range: 12.4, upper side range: 13.1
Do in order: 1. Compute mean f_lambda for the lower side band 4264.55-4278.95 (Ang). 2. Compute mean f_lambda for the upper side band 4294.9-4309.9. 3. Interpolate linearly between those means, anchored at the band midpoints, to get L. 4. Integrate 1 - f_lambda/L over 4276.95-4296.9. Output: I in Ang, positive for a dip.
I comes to -1.9 Ang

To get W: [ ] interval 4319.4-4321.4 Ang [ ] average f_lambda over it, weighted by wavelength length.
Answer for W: 14.3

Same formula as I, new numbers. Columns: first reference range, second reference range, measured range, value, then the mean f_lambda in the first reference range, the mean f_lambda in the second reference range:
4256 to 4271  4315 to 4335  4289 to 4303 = 1.99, 12.8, 13.3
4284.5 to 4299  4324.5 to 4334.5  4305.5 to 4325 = 0.93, 12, 12.9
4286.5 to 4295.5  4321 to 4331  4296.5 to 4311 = 2.69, 12.2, 12.9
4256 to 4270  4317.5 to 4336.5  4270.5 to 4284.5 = 0.62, 12.9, 13.2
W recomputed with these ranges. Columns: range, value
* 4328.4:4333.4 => 13.5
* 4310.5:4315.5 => 11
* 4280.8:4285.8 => 13.1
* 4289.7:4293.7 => 12.5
